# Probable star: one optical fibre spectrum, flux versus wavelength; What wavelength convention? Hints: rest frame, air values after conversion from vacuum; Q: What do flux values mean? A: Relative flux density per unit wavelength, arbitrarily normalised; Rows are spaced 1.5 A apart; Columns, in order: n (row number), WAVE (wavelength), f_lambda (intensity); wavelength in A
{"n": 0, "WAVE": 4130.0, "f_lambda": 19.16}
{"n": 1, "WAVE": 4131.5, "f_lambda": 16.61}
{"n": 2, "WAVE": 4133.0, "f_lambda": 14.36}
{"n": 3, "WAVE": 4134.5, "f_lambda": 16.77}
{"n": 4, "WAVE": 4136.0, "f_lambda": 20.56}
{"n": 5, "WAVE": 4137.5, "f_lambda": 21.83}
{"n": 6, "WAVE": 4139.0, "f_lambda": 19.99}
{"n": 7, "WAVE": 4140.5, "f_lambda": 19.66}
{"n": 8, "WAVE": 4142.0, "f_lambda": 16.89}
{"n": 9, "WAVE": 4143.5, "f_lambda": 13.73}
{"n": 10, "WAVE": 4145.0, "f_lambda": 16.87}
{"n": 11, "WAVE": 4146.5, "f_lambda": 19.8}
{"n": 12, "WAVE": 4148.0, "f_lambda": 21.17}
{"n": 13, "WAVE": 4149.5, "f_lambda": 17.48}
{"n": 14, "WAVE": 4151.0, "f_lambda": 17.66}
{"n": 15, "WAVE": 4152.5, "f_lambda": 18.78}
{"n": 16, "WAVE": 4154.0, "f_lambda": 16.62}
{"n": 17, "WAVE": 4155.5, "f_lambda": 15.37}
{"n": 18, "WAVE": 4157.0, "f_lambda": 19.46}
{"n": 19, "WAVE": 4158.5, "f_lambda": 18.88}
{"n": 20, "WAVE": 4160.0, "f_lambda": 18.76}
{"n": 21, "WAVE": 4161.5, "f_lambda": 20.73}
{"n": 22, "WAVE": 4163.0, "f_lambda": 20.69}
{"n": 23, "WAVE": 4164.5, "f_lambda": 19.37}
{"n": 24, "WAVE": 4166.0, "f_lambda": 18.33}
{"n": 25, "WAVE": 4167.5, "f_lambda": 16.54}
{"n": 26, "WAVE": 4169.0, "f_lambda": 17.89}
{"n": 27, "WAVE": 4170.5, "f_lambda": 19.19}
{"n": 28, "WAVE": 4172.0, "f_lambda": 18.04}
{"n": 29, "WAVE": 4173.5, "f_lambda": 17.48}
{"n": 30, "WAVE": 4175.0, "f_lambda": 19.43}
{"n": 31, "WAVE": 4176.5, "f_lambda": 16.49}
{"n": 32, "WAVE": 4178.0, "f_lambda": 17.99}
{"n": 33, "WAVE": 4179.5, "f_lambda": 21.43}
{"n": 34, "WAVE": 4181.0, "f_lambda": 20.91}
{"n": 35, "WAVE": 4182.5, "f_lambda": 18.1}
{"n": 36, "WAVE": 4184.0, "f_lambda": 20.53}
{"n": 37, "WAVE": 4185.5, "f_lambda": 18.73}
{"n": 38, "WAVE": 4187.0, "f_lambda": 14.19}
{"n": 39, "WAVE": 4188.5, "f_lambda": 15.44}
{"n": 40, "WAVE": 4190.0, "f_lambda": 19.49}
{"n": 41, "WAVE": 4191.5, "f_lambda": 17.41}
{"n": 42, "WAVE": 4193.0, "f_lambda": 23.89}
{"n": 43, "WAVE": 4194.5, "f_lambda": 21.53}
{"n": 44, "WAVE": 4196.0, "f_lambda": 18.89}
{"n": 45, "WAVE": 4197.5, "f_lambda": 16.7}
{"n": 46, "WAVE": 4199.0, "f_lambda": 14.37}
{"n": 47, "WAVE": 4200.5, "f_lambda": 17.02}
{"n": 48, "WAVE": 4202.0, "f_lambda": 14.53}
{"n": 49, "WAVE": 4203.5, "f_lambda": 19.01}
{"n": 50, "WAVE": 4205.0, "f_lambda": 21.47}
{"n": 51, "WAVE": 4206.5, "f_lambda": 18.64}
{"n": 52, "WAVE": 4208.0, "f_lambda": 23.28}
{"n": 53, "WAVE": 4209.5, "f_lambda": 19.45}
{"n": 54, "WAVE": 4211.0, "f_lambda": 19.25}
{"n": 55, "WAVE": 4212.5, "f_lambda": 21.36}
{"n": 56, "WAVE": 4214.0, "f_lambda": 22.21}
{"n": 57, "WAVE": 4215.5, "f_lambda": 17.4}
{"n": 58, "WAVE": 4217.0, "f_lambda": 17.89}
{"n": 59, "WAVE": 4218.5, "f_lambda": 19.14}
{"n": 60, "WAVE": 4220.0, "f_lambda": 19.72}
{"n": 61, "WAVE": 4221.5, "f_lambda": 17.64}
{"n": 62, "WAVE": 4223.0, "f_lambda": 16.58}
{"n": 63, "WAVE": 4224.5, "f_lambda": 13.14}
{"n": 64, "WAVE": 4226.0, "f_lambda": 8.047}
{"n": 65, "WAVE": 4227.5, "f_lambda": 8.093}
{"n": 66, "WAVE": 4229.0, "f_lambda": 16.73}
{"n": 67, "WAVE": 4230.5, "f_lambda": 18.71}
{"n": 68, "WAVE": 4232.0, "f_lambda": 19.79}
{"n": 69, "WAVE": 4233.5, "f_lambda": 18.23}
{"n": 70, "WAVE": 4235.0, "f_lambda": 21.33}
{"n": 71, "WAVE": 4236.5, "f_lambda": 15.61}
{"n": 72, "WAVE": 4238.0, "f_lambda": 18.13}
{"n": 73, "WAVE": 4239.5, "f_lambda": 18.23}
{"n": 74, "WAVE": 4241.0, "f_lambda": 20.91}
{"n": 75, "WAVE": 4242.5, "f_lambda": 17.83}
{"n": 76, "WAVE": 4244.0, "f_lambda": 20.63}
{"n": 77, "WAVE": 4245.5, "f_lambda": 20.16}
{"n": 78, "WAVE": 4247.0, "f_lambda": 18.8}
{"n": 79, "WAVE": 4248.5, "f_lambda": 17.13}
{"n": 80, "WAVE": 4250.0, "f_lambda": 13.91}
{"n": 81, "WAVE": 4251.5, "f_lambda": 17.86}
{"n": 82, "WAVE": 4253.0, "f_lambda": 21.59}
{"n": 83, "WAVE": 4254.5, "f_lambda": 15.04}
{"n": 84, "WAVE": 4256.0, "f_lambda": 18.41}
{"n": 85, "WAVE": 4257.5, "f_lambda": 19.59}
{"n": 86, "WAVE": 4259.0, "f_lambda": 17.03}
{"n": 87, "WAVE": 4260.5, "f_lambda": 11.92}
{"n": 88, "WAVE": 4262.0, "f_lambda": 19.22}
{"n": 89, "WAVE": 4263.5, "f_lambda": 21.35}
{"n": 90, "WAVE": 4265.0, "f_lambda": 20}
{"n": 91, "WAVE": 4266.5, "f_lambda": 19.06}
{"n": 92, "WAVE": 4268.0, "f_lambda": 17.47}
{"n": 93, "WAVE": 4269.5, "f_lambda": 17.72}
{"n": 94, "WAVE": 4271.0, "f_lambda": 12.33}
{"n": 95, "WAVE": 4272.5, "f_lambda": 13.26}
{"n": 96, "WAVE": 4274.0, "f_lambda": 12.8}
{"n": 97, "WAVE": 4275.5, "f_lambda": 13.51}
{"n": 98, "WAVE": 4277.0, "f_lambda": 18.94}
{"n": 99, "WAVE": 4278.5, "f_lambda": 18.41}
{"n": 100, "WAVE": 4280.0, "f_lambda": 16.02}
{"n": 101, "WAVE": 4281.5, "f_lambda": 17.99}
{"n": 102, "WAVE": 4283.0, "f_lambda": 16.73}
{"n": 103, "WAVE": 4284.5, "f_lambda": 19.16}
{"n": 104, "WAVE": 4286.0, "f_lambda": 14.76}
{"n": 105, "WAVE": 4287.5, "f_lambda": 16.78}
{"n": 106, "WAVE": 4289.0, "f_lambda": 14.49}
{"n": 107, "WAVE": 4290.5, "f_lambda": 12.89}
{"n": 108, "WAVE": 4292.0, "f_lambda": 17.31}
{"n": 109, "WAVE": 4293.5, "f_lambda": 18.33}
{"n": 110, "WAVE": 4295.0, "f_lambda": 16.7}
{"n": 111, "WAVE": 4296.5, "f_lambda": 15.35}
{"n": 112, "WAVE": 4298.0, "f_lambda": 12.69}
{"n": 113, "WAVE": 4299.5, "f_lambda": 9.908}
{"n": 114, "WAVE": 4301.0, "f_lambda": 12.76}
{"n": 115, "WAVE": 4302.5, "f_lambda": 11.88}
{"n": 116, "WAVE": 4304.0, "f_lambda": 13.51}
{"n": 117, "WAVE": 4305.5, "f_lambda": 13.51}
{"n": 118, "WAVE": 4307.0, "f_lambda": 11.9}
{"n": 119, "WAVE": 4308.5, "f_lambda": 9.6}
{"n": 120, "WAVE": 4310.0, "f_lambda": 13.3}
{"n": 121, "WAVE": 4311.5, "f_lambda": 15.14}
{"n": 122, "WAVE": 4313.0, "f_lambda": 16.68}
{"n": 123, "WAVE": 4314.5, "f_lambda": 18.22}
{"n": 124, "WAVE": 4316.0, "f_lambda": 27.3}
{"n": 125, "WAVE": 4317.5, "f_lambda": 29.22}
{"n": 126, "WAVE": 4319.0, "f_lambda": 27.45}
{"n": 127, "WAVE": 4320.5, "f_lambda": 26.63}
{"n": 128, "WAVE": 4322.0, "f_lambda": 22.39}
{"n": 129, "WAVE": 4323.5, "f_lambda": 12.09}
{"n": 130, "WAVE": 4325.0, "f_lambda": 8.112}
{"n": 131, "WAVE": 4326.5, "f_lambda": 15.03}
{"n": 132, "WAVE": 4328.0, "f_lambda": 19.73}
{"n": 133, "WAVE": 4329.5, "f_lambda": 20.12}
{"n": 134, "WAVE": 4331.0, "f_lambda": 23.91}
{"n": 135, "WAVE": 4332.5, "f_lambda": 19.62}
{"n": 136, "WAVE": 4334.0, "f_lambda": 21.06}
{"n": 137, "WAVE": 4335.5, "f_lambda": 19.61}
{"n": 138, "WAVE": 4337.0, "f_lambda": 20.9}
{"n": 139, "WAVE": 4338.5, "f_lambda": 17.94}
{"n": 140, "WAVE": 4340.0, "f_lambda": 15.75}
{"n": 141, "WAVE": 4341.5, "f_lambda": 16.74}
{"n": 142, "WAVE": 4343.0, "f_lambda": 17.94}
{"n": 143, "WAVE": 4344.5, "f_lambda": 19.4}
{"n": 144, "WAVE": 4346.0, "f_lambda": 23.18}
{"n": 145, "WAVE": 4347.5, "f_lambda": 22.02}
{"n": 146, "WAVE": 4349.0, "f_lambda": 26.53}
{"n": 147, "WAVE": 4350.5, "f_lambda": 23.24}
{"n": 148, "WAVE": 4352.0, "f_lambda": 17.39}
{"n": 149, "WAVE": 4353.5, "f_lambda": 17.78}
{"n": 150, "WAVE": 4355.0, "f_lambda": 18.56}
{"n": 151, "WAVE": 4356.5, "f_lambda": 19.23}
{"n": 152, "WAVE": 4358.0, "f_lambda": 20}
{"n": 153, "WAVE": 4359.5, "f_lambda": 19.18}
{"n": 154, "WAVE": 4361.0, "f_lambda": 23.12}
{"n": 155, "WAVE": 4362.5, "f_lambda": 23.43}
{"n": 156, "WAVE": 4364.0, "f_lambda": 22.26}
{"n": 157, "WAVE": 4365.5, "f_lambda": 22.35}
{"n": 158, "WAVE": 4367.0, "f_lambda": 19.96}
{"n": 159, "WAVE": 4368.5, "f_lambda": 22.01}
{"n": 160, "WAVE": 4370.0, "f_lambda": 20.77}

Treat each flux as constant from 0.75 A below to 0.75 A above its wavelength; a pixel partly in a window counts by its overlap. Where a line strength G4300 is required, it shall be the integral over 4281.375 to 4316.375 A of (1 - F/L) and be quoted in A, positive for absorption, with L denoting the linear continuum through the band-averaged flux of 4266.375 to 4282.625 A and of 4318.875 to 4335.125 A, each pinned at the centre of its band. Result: 4.8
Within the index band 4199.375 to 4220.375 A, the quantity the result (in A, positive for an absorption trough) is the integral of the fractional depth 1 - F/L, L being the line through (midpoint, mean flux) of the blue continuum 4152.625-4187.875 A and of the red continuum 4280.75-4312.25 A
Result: -2.43 A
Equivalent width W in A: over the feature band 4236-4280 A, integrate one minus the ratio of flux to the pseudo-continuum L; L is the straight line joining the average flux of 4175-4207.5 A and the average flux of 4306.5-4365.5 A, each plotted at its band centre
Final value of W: 3.5 A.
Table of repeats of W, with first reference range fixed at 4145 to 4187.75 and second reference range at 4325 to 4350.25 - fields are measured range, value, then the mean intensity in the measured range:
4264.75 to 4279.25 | 2.27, 16.2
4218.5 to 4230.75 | 2.58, 14.9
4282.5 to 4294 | 1.84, 16.3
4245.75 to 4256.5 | 0.83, 17.6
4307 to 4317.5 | 1.22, 17.3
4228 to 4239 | 0.50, 18.1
